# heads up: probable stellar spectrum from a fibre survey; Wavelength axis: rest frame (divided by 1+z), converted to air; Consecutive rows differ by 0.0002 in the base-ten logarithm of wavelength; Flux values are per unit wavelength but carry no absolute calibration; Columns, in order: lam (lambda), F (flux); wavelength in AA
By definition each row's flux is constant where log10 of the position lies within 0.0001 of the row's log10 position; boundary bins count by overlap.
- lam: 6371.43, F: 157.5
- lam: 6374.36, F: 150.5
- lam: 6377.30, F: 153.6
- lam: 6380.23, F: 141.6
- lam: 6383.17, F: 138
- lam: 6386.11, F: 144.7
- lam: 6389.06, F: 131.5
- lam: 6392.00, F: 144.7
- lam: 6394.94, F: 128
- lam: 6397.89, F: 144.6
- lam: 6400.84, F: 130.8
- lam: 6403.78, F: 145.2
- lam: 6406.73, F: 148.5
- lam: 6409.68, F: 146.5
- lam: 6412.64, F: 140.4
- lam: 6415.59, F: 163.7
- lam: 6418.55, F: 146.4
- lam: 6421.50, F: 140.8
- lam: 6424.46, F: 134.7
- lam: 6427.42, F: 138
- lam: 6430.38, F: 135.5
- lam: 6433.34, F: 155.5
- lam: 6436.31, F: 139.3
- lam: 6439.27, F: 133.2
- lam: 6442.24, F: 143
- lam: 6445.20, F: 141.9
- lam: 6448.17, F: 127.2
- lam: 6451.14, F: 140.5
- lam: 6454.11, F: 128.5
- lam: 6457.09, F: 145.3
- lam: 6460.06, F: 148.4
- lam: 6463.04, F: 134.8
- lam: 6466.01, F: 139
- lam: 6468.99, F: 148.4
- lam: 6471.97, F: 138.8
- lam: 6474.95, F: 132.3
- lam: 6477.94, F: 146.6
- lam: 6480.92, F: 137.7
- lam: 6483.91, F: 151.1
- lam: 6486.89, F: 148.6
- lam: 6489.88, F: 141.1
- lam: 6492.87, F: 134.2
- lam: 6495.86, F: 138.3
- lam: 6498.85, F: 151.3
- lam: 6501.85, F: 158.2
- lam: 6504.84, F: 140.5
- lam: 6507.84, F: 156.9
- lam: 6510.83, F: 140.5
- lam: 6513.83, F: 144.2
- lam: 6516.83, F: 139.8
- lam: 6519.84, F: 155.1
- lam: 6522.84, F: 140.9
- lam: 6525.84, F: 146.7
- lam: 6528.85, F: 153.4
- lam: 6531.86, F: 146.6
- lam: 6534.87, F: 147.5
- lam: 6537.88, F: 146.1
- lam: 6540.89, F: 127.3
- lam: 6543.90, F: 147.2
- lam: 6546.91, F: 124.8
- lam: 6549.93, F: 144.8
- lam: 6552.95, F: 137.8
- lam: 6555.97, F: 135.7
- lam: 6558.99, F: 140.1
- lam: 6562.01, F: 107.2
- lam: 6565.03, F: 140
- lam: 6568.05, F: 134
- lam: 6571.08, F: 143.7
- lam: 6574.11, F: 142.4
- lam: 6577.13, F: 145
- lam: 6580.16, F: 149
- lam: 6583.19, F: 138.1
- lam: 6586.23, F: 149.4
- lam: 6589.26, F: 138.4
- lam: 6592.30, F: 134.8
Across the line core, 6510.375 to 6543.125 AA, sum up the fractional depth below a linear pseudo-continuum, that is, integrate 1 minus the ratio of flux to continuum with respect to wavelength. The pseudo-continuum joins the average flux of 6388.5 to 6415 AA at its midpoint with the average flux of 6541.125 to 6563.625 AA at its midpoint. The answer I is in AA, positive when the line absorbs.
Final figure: -2.3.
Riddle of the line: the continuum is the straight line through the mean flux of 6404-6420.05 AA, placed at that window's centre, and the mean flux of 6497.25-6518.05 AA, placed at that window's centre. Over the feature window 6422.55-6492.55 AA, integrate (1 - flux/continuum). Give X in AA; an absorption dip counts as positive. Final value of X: 3.7 AA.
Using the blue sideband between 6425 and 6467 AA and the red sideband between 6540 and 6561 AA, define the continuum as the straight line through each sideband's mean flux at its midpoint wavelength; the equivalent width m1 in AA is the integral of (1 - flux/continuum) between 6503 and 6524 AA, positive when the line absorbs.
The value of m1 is -1.3 AA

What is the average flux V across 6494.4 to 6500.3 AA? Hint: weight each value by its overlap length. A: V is 145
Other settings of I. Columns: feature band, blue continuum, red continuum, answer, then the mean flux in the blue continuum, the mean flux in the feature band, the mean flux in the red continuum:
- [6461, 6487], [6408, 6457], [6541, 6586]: -0.31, 141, 142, 138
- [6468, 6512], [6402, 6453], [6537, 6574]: -1.65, 142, 144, 136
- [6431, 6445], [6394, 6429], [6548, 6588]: -0.03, 142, 142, 139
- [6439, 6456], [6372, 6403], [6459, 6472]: 0.69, 141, 136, 142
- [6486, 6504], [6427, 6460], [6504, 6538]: -0.10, 139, 145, 147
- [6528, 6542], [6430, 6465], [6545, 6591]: -0.58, 140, 144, 138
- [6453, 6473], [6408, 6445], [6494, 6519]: 0.53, 143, 141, 146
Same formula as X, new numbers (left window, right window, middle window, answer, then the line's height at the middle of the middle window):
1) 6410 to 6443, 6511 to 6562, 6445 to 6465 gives 0.64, 142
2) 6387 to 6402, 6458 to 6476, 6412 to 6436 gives -1.08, 138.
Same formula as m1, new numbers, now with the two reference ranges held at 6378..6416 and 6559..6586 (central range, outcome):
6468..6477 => 0.0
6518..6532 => -0.9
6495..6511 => -1.0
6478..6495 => -0.3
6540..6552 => 0.2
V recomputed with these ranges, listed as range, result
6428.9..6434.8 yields 146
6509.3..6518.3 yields 142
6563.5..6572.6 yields 139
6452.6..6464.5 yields 139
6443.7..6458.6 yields 137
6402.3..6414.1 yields 145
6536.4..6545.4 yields 140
